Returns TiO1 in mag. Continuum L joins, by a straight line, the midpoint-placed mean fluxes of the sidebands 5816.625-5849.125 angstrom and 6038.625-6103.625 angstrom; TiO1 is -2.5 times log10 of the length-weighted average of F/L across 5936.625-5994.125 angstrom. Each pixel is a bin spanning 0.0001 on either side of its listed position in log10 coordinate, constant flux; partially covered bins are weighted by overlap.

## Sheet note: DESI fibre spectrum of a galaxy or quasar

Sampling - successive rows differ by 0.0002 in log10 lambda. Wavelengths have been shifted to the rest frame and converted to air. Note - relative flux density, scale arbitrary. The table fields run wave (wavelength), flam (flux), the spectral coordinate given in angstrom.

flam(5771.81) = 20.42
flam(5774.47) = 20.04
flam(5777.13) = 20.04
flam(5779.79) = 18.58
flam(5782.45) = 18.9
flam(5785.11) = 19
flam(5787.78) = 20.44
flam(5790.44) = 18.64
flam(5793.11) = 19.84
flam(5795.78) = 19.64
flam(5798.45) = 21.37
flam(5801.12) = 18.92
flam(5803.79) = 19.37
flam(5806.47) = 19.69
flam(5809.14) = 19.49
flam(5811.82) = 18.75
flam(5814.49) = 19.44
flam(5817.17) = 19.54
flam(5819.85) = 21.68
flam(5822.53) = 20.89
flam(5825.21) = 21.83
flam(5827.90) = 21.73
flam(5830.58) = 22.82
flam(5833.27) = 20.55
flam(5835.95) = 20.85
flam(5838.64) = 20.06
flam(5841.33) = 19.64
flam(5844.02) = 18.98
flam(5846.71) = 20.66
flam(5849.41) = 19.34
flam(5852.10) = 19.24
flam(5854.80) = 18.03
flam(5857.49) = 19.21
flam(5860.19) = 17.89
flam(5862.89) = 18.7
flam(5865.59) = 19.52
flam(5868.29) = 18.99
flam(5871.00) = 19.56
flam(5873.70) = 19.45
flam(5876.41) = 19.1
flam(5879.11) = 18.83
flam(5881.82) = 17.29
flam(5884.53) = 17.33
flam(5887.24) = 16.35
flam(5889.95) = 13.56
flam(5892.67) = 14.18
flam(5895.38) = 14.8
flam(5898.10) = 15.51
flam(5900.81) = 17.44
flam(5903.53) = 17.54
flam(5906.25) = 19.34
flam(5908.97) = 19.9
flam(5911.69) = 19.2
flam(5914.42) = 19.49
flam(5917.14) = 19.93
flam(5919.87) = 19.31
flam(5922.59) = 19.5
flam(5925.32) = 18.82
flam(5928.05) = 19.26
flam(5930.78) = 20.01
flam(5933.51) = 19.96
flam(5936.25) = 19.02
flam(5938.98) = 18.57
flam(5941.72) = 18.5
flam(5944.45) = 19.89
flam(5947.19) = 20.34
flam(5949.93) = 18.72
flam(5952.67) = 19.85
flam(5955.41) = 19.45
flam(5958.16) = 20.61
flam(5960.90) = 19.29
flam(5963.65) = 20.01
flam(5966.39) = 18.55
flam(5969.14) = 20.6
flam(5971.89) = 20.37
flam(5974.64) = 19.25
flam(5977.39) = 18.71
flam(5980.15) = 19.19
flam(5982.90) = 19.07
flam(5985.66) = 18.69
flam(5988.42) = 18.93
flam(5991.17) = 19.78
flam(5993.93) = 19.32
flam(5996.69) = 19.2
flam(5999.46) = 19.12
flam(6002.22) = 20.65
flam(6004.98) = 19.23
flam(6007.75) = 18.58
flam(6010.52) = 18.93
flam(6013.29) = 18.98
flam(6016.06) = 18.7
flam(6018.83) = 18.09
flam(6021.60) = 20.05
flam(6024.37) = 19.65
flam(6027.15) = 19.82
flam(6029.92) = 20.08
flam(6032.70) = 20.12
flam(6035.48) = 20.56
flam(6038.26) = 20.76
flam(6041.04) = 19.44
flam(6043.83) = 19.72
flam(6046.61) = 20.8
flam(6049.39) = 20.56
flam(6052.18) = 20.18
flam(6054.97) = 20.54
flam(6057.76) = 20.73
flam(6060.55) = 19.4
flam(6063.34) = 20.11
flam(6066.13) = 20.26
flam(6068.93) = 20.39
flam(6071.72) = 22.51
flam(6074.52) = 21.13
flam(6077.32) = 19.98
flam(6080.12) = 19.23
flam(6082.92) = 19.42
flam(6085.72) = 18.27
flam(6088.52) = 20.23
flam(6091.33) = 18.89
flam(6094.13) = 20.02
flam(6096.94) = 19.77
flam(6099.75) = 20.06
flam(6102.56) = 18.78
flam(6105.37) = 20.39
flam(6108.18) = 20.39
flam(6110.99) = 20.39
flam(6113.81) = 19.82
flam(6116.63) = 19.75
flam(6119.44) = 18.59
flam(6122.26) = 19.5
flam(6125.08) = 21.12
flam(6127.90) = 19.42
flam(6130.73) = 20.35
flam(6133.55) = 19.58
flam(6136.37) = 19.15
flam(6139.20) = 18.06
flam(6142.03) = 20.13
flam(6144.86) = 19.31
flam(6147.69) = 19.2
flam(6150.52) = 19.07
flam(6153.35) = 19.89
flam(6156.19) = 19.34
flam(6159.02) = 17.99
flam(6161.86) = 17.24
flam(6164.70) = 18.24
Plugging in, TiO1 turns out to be 0.05 mag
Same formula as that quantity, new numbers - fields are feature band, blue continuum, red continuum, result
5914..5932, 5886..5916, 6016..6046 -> -0.115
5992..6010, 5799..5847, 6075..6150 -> 0.030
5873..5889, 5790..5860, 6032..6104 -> 0.122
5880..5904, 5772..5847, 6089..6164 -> 0.237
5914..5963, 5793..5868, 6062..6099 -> 0.026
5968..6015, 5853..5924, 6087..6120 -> -0.024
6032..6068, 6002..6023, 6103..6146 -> -0.053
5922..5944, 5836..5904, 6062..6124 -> -0.035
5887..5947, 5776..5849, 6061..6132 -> 0.099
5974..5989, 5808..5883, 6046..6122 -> 0.052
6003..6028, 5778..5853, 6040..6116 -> 0.050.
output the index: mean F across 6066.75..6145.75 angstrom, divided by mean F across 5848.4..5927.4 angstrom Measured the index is 1.1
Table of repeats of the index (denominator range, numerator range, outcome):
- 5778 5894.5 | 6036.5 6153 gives 1.03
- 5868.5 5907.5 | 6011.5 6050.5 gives 1.15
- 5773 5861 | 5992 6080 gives 1.00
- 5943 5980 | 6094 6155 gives 1.00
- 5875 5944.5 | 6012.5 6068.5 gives 1.10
